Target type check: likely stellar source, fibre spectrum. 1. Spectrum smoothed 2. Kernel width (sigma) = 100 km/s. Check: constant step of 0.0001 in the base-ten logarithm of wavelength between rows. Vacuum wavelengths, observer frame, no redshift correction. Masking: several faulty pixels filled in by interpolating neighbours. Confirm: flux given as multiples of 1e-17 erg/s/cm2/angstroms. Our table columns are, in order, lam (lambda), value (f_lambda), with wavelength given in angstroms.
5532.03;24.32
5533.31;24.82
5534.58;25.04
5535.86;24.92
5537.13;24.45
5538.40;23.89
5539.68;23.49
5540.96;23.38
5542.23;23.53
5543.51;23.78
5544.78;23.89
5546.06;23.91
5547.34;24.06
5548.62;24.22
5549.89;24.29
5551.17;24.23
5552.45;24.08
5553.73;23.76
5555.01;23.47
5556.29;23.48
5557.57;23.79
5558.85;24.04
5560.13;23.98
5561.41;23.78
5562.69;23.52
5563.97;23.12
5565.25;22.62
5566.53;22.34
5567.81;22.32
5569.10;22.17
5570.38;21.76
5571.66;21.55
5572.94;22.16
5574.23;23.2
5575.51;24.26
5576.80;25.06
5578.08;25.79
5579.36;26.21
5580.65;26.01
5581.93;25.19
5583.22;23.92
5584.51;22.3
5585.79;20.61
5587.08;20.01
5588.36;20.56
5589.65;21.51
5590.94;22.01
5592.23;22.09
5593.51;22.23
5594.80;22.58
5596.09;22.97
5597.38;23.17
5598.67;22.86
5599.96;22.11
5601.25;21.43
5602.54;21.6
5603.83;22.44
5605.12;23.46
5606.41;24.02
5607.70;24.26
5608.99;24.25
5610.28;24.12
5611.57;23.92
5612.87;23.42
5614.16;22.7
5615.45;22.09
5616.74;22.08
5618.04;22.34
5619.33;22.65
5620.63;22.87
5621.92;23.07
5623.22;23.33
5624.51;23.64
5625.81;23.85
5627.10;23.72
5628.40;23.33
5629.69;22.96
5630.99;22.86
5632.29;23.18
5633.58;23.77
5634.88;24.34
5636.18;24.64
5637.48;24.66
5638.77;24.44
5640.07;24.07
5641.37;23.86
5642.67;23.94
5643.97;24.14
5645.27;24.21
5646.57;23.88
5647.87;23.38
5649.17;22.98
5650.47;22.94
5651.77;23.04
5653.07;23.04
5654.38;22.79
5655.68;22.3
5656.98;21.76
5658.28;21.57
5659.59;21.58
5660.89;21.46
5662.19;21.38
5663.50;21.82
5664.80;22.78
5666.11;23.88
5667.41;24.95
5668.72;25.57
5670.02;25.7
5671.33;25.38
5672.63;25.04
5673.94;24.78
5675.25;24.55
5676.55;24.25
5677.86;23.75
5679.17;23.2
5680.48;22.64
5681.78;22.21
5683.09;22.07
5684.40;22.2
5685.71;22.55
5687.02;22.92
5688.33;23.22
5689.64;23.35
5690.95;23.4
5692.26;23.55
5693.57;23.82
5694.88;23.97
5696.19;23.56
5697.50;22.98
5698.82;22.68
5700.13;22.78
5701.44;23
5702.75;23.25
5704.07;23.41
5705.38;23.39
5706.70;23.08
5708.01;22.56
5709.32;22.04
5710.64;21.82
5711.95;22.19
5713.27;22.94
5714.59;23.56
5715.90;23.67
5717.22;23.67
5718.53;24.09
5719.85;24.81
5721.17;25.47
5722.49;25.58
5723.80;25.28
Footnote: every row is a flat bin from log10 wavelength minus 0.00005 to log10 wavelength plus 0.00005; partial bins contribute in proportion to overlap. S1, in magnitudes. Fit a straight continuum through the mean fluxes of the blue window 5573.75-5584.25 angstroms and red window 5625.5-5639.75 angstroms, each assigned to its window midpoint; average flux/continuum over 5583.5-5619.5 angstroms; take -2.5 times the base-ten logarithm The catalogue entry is 0.09 mag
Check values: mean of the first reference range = 24.9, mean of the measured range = 22.5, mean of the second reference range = 23.8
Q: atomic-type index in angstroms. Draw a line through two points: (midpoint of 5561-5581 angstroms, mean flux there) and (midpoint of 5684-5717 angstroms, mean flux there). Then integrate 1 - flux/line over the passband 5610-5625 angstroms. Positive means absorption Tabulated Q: 0.2 angstroms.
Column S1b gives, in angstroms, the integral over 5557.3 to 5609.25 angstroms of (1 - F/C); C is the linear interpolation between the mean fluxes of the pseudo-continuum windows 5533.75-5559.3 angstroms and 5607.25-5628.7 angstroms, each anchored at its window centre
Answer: 1.4 angstroms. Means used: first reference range 24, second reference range 23.3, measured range 23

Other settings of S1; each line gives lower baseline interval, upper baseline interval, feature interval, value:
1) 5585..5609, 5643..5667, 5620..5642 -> -0.05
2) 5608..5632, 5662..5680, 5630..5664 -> 0.02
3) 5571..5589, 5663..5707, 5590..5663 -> 0.02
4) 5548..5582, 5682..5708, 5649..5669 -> 0.03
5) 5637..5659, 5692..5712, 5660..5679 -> -0.03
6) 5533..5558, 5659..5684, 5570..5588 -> 0.02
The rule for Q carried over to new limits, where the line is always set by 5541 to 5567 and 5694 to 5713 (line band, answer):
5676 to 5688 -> 0.1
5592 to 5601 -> 0.4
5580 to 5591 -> 0.5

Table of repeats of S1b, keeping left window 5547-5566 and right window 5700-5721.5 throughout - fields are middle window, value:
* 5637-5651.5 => -0.2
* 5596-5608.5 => 0.4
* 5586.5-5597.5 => 0.8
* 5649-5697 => 0.3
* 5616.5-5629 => 0.2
